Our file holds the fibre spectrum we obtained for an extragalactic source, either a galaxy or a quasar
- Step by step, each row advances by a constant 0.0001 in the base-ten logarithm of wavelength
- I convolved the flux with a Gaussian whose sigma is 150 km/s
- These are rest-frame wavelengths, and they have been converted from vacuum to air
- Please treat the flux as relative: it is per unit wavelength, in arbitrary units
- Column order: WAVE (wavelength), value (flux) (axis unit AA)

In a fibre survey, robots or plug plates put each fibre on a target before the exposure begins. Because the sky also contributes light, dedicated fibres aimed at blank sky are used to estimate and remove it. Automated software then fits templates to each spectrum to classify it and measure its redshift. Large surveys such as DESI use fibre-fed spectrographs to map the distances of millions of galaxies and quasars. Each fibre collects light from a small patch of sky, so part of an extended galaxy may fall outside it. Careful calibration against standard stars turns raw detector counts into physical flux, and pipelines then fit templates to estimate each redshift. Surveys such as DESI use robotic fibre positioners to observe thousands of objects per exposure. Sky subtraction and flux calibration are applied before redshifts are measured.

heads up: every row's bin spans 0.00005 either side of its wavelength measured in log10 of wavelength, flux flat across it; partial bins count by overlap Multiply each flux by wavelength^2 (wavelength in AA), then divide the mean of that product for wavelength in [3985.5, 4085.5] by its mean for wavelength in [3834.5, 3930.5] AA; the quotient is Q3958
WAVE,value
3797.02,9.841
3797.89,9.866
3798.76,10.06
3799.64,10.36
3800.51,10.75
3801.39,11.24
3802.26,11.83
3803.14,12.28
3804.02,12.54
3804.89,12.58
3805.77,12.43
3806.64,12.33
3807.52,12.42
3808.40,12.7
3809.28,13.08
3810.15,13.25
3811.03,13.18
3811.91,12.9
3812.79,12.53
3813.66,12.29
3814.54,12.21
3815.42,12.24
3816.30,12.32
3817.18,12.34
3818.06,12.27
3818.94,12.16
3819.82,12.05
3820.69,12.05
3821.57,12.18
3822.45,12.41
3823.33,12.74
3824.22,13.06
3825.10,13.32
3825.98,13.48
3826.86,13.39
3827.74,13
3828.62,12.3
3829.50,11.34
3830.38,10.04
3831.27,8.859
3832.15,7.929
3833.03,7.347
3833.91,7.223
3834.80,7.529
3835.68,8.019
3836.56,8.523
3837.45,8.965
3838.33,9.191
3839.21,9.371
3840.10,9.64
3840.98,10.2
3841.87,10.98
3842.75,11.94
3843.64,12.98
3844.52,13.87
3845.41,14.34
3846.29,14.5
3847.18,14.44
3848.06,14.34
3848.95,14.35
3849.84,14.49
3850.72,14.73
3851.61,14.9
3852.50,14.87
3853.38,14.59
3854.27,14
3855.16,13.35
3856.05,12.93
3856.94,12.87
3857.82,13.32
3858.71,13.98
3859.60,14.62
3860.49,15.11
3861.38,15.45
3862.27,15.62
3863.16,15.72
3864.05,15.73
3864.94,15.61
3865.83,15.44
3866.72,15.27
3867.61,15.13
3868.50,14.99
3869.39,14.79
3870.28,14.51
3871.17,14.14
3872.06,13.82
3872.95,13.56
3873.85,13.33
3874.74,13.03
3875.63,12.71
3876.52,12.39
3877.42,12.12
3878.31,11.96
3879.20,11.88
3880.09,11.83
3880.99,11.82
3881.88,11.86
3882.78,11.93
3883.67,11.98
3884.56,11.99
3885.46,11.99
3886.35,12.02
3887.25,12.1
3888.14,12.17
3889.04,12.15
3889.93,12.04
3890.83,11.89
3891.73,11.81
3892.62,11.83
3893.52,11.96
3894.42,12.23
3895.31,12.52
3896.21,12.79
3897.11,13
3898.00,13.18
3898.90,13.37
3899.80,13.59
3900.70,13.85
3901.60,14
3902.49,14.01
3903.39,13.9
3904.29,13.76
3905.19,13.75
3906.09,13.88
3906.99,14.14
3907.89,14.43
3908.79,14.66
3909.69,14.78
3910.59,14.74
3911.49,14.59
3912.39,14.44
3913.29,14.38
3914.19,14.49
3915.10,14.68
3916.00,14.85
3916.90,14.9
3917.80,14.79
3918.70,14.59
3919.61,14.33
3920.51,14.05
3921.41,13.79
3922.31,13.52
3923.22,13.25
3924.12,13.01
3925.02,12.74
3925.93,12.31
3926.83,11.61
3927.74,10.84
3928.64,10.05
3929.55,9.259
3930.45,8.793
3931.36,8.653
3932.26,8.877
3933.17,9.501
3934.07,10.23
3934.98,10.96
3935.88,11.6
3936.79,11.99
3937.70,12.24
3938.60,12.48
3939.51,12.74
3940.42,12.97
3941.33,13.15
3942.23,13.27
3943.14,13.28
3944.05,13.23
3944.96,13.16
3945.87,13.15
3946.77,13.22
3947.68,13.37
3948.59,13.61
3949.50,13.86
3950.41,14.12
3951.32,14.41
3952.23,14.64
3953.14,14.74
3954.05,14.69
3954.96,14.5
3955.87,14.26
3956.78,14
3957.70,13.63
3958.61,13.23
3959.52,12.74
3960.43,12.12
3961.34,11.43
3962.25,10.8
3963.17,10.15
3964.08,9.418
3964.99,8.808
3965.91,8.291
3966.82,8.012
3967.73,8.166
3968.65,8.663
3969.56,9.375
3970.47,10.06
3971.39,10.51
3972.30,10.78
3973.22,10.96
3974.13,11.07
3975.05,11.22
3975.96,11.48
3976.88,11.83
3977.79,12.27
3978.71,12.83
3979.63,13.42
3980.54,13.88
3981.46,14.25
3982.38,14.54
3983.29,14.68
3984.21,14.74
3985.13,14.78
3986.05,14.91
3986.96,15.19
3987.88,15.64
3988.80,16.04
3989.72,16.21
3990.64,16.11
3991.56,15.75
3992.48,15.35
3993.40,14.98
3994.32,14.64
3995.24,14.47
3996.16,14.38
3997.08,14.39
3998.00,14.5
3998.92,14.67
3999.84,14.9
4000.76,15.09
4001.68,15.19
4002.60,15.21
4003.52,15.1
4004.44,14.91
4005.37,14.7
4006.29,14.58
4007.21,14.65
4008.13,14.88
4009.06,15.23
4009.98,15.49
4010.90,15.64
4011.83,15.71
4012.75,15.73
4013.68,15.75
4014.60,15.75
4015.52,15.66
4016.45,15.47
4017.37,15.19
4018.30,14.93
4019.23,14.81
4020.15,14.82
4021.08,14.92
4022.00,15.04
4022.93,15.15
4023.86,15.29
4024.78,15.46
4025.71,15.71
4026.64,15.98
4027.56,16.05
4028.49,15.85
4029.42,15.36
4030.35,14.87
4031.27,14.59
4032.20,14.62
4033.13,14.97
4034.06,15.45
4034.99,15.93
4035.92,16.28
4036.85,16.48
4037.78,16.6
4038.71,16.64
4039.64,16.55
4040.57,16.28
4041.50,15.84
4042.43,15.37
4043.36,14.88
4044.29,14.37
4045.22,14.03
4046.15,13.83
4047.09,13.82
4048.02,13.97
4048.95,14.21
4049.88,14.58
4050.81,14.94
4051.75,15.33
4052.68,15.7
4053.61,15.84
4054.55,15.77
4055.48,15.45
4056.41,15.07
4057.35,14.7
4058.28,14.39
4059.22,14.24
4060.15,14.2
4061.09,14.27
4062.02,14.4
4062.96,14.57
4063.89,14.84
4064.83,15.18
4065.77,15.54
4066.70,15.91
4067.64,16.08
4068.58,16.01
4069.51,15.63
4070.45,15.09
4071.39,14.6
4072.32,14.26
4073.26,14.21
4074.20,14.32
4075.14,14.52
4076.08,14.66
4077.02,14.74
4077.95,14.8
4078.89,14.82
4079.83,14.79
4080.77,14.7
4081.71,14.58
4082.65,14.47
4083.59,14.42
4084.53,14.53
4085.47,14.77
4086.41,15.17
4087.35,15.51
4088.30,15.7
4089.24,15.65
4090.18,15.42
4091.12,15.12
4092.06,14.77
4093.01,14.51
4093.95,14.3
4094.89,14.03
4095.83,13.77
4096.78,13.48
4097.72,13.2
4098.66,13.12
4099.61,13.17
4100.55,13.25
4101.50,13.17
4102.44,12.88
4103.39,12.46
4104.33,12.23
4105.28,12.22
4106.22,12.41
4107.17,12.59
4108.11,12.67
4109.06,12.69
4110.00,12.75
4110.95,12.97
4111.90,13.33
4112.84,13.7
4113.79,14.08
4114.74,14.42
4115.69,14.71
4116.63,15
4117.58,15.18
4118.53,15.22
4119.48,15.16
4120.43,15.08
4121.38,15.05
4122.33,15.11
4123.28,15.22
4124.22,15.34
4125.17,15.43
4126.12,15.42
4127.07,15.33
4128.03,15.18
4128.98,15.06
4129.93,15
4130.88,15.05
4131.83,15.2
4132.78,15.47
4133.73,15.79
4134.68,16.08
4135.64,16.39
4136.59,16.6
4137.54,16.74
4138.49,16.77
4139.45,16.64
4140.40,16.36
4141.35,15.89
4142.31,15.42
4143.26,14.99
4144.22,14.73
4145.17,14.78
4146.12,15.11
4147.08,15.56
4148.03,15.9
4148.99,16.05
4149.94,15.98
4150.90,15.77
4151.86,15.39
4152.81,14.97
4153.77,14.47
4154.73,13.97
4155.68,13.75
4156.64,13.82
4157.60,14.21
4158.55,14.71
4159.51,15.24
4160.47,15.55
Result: 1.24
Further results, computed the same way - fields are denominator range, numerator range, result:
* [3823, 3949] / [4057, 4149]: 1.28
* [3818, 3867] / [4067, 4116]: 1.28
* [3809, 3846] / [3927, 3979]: 1.09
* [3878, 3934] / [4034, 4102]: 1.26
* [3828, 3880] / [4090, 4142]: 1.30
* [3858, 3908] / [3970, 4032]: 1.16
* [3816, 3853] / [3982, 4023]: 1.40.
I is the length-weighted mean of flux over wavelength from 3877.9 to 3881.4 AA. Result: 11.9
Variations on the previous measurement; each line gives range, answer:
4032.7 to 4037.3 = 15.8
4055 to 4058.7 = 14.9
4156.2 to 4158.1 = 14.1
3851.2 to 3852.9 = 14.9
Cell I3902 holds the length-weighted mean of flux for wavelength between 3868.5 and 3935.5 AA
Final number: 12.8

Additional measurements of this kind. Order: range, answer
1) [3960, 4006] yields 13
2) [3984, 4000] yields 15.1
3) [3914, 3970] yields 12.3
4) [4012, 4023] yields 15.3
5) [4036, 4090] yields 15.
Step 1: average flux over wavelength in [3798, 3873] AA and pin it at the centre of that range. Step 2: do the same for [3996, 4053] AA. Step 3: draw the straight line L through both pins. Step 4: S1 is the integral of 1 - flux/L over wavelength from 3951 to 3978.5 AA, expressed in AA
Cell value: 5.4 AA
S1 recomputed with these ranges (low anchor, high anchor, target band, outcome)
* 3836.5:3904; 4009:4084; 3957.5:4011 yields 4.55 AA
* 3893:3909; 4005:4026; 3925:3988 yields 9.71 AA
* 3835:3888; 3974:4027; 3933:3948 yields 1.73 AA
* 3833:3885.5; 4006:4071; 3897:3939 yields 2.19 AA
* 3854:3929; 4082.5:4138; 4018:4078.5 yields -4.05 AA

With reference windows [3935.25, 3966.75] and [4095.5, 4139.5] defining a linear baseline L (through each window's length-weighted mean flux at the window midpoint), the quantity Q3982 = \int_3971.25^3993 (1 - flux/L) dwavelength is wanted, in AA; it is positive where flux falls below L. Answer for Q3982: -1.2 AA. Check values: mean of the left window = 12.7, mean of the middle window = 13.7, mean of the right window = 14.4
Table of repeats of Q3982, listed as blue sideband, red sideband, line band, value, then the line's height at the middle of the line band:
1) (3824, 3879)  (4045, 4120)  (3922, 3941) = 2.90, 13.3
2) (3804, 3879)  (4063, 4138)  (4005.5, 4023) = -1.58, 14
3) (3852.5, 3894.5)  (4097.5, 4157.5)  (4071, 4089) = -0.39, 14.4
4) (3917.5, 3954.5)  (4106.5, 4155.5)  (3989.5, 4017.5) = -3.65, 13.4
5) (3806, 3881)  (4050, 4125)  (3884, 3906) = 0.53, 13.1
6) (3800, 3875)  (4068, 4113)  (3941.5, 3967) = 1.20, 13.3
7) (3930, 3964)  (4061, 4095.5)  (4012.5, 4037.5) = -2.68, 13.9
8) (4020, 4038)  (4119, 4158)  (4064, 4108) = 3.04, 15.4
